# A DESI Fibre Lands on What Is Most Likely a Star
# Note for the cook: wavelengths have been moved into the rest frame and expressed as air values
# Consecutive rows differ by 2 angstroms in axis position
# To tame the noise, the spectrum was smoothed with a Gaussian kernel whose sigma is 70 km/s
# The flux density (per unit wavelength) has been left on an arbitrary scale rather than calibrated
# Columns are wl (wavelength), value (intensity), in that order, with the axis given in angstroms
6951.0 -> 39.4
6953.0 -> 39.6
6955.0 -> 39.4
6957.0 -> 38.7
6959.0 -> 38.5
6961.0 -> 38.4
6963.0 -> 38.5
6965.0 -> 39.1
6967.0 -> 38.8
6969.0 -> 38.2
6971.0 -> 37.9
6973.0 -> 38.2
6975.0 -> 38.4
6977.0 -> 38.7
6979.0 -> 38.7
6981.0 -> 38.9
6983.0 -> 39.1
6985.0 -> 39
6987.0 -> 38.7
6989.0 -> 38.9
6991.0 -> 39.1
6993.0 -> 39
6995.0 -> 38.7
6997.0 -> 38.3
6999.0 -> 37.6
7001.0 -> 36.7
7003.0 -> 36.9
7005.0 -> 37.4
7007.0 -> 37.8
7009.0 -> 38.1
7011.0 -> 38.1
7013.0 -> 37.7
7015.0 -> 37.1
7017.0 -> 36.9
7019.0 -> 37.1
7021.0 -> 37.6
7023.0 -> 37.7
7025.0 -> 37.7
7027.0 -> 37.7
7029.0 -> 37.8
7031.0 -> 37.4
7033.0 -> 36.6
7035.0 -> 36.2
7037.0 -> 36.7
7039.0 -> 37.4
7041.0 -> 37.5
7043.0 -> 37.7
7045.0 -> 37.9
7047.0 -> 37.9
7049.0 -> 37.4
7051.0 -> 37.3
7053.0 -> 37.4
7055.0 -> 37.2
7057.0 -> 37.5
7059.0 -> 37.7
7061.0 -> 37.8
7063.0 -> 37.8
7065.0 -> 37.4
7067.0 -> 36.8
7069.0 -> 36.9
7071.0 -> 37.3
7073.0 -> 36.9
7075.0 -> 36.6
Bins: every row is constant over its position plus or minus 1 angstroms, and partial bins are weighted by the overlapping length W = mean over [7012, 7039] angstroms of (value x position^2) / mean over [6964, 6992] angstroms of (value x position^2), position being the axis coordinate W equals 0.98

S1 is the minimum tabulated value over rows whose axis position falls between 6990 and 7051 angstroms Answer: 36.2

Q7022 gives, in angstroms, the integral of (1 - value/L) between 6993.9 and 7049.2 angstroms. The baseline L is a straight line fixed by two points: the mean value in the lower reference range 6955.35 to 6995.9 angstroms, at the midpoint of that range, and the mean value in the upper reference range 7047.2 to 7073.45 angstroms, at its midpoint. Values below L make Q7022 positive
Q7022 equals 0.7 angstroms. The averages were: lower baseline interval 38.7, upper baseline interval 37.4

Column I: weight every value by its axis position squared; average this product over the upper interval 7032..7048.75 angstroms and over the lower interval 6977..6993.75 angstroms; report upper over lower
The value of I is 1.0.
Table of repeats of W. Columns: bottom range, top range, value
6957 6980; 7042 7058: 1.00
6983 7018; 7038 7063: 1.00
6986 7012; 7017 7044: 0.99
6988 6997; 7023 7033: 0.98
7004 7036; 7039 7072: 1.01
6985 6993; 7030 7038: 0.96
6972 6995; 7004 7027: 0.98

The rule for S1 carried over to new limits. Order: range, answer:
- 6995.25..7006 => 36.7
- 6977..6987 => 38.7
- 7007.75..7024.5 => 36.9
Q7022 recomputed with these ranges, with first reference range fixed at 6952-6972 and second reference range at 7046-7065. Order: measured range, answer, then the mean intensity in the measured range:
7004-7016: 0.13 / 37.7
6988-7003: 0.02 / 38.2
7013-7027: 0.22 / 37.4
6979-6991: -0.15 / 38.9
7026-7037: 0.22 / 37.1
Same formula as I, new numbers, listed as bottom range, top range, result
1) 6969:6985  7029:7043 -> 0.98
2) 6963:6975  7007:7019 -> 0.99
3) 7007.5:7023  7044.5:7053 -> 1.01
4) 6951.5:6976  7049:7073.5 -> 0.99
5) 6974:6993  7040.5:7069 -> 0.99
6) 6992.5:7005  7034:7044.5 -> 0.99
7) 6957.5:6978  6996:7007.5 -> 0.98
